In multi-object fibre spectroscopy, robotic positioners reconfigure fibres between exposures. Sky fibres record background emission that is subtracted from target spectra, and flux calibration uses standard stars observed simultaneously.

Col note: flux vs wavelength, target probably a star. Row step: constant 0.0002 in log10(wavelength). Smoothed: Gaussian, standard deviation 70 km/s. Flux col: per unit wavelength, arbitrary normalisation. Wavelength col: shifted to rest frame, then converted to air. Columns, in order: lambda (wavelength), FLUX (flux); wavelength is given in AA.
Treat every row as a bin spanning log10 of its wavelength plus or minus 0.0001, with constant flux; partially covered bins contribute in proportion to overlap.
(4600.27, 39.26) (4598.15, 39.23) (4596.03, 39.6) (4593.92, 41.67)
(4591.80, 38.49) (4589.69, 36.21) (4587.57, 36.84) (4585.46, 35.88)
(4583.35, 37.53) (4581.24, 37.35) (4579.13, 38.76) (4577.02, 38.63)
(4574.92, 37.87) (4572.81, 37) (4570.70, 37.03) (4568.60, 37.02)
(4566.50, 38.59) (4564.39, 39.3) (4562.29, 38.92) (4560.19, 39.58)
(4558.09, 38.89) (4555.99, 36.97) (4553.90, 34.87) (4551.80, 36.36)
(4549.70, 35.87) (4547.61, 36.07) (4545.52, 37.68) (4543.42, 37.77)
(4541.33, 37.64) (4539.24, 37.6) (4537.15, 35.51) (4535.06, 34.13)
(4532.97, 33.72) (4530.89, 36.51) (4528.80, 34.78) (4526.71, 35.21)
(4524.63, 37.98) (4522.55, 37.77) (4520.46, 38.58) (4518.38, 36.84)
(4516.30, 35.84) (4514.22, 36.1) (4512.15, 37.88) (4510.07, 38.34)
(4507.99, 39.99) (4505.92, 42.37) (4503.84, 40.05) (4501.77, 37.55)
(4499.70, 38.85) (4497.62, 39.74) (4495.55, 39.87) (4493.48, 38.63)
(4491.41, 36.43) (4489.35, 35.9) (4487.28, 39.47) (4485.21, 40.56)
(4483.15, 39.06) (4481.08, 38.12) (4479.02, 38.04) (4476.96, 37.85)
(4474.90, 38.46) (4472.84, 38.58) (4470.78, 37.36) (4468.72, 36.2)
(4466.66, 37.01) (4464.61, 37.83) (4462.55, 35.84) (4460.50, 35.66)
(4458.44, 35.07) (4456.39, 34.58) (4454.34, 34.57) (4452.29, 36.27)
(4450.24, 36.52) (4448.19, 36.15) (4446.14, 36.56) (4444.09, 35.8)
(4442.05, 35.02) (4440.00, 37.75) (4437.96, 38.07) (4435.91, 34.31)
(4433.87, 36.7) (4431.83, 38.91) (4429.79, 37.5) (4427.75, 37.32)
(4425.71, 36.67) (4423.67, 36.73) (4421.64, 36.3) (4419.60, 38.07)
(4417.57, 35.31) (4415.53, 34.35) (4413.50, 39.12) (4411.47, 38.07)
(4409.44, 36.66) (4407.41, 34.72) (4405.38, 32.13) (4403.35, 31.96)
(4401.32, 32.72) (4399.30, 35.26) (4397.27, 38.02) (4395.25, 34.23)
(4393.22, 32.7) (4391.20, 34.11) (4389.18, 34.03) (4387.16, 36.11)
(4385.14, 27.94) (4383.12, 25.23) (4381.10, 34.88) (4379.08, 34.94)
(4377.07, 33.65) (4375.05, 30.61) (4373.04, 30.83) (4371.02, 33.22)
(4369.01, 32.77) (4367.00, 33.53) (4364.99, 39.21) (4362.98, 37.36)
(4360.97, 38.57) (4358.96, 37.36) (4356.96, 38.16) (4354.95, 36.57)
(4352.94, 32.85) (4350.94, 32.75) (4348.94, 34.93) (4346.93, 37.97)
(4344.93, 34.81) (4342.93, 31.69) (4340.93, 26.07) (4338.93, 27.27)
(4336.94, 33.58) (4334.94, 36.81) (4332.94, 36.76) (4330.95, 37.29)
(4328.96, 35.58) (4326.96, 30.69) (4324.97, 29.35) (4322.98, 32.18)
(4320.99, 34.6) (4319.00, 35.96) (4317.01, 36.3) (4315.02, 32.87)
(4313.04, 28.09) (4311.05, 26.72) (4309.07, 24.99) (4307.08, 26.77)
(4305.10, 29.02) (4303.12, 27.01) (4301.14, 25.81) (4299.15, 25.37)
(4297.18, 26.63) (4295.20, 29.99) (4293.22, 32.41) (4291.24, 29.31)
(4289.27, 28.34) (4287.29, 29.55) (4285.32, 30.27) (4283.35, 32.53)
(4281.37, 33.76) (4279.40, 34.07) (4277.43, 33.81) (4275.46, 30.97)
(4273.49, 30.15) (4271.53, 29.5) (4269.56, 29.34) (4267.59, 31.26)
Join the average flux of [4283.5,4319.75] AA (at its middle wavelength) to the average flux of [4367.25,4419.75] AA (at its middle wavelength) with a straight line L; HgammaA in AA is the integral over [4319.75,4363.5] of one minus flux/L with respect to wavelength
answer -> -4.2 AA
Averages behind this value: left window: 29.2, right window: 33.8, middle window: 34.2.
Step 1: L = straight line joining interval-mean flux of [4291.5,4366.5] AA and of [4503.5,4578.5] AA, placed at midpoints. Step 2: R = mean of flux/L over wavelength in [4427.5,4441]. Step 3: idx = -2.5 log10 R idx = -0.07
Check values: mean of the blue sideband 32.4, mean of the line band 37.2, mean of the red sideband 37.4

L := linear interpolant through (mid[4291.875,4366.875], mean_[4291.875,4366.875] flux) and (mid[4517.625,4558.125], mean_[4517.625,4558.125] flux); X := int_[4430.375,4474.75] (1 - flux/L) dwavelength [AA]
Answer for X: -2.09 AA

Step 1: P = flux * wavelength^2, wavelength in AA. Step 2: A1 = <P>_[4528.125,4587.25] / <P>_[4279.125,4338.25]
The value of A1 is 1.3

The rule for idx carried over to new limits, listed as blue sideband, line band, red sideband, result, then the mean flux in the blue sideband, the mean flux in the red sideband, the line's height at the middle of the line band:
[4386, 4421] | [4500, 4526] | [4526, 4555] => -0.07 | 35.1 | 36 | 35.8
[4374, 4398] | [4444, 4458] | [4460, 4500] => 0.02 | 33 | 38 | 36.4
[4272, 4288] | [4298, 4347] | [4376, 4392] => 0.03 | 31.9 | 32.6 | 32.2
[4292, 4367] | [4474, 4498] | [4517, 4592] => -0.08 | 32.5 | 37.1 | 35.7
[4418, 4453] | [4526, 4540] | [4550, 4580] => 0.07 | 36.7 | 37.8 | 37.5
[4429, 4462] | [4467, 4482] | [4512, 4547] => -0.04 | 36.2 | 36.5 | 36.3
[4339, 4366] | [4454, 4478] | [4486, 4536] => 0.01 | 35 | 37.6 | 36.9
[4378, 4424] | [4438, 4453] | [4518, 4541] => -0.04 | 34.5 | 36.3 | 35.1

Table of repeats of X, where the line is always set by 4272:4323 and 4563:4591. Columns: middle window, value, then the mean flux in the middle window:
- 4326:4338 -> -1.5 AA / 35.1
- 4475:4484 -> -0.8 AA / 38.3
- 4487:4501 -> -1.2 AA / 38.3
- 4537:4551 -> -0.1 AA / 37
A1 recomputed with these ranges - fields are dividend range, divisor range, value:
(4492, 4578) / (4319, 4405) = 1.20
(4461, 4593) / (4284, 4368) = 1.28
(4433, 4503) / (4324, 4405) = 1.15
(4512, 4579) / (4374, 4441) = 1.12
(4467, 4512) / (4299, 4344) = 1.34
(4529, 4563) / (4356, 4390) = 1.17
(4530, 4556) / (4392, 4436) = 1.07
